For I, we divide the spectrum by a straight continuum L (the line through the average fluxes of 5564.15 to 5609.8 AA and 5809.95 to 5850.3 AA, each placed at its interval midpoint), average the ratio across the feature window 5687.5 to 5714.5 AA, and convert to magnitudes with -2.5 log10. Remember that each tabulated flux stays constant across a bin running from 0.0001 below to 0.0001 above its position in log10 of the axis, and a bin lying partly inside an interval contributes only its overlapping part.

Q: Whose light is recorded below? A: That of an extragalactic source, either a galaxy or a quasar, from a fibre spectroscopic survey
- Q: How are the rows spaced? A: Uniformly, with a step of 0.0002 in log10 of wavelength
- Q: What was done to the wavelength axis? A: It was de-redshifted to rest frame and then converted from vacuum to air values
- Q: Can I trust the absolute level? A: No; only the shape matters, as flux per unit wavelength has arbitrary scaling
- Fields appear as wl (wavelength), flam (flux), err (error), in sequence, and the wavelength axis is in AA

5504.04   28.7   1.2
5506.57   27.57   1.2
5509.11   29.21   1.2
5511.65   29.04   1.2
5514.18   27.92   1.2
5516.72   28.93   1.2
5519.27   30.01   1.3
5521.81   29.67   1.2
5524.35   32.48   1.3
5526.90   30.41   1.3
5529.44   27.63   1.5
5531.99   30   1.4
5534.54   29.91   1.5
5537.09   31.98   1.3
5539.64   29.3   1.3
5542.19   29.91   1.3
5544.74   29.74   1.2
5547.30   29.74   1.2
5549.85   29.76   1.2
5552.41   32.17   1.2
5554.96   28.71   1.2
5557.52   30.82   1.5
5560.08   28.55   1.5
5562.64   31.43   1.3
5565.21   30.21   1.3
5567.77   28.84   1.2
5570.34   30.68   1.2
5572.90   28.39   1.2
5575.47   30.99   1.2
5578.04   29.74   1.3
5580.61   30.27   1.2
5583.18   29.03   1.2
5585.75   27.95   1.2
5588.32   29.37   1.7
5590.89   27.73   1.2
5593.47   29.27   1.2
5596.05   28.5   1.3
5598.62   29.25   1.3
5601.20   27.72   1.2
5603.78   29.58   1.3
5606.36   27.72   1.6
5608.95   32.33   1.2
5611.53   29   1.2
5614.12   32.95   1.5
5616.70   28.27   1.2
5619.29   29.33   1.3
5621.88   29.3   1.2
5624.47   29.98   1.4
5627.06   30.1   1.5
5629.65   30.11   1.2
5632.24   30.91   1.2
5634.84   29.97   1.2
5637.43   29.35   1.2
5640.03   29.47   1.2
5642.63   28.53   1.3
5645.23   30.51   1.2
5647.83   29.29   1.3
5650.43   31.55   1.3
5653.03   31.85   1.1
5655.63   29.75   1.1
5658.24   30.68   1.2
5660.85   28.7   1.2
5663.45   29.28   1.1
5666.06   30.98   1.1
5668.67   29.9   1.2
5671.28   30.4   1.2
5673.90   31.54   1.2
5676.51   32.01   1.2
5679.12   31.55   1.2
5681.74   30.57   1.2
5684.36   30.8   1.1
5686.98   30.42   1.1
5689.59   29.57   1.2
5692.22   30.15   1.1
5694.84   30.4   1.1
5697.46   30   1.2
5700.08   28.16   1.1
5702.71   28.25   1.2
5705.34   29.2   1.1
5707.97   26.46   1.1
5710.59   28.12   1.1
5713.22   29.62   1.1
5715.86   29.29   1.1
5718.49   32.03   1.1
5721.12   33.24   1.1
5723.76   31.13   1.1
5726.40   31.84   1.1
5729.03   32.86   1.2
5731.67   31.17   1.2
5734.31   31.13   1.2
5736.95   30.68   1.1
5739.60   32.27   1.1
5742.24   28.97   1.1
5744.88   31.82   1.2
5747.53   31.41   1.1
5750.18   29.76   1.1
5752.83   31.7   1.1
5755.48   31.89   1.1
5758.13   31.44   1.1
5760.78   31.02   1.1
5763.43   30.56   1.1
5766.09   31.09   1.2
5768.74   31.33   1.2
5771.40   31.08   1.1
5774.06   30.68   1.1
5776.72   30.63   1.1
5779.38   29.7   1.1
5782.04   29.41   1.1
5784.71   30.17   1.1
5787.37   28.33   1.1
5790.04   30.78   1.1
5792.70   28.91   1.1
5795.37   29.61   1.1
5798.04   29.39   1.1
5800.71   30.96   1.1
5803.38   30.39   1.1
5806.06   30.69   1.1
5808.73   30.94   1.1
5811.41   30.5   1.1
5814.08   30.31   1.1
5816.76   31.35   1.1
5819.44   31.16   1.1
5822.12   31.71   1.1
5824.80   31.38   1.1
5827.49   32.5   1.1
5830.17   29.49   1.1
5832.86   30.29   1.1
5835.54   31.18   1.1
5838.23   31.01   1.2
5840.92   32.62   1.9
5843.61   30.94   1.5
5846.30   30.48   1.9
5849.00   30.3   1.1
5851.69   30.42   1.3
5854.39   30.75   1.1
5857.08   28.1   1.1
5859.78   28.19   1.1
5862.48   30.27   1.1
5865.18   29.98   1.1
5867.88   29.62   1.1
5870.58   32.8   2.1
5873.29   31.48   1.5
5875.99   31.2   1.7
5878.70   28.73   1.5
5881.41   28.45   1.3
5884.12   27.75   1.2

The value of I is 0.04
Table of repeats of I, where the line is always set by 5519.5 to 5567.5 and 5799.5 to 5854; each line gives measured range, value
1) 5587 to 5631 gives 0.031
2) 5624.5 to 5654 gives 0.009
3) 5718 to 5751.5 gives -0.026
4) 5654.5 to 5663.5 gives 0.029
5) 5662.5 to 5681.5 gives -0.012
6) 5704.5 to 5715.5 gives 0.081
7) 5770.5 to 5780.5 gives 0.009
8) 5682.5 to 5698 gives 0.010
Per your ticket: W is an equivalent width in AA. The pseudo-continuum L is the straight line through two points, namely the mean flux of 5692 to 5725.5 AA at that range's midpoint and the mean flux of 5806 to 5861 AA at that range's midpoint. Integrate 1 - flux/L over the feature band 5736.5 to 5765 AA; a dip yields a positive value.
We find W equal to -0.97 AA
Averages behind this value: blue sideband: 29.7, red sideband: 30.7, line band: 31.1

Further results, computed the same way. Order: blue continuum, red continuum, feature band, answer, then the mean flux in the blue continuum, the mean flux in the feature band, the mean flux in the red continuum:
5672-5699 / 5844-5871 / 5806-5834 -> -0.7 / 30.7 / 31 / 30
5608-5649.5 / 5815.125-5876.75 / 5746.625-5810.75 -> 0.0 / 30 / 30.5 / 30.7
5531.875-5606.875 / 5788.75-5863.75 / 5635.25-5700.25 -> -0.7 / 29.6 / 30.3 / 30.5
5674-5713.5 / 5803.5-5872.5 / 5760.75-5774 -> -0.3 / 29.7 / 31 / 30.7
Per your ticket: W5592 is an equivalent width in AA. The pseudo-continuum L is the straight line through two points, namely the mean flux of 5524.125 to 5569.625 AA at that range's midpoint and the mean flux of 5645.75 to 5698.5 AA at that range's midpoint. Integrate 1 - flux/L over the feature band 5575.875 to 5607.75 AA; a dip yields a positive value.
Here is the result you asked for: 1.4 AA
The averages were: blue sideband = 30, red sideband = 30.5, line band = 28.9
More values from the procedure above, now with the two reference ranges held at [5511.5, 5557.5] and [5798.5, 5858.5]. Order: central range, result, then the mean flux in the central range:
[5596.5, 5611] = 0.4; 29.3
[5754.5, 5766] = -0.2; 31.2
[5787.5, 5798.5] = 0.4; 29.5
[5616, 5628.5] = 0.3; 29.5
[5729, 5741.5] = -0.4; 31.4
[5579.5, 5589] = 0.3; 29.1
